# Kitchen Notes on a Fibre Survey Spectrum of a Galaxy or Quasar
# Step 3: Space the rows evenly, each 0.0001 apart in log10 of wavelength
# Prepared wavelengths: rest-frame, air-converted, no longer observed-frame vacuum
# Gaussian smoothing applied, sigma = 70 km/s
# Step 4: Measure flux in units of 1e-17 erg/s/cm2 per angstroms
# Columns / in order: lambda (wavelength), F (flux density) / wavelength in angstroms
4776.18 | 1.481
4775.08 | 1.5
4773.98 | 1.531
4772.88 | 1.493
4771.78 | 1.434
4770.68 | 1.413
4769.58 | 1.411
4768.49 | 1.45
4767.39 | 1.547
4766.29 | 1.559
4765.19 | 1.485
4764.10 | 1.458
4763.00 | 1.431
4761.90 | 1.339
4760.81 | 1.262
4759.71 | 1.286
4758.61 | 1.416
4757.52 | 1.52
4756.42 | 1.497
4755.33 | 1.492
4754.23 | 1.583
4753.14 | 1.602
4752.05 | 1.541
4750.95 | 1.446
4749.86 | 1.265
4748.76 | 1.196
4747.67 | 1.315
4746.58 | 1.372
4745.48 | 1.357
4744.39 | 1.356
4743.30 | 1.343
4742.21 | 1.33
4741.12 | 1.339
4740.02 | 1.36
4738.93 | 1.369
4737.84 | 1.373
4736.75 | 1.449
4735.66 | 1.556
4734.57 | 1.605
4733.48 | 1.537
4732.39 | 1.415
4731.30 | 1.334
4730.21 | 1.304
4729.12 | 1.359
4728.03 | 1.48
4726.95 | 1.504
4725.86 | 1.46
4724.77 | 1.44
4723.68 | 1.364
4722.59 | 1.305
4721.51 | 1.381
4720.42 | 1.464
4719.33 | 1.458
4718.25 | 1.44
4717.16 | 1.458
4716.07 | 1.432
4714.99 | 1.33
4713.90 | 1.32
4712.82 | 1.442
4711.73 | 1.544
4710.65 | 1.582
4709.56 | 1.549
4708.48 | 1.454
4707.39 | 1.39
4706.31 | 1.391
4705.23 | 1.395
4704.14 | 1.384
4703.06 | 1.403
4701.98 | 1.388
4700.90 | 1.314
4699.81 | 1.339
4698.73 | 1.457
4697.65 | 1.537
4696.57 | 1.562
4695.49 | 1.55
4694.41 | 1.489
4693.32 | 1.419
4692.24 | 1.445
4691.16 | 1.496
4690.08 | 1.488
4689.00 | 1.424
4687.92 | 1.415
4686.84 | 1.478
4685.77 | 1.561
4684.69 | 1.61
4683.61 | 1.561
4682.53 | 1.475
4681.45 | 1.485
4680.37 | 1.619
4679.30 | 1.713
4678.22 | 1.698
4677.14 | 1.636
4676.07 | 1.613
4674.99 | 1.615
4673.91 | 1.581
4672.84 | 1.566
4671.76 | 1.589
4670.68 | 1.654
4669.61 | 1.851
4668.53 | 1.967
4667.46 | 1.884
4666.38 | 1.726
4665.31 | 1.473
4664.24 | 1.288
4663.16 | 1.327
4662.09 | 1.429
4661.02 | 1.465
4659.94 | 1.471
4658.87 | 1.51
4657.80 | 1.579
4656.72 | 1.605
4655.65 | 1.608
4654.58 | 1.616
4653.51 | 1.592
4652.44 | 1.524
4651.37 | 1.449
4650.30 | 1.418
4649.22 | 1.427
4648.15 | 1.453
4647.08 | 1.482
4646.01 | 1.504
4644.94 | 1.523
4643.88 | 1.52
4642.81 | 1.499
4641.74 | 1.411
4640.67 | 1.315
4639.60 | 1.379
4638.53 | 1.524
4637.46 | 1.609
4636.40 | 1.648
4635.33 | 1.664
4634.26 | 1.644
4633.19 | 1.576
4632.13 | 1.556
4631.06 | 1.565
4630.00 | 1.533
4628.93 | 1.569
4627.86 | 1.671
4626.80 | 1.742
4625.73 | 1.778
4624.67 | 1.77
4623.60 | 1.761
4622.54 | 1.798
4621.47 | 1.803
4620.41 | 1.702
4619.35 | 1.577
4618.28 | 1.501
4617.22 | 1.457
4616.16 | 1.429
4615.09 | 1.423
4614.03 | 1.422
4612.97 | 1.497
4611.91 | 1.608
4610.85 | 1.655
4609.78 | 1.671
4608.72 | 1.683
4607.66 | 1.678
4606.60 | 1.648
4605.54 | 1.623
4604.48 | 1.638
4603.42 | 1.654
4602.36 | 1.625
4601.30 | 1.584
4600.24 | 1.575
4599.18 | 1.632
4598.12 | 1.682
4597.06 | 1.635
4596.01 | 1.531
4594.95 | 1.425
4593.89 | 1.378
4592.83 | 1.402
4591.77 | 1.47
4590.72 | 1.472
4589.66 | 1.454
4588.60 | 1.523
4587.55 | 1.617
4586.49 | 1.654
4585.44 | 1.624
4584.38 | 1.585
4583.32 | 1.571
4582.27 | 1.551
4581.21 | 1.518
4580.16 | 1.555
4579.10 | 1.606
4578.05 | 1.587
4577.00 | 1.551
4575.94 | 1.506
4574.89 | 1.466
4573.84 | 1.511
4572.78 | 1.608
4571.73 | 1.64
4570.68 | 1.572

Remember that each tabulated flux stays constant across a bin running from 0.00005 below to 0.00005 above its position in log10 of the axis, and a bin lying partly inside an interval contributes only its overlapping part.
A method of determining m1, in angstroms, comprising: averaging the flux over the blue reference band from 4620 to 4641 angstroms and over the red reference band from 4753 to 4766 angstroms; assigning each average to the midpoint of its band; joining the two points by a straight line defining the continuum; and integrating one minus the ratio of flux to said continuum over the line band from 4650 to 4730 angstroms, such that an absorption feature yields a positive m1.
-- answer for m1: 2.3 angstroms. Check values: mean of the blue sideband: 1.63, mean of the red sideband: 1.45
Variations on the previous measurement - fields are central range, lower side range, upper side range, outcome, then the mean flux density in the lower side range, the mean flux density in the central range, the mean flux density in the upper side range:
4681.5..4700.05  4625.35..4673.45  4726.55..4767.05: 0.1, 1.56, 1.49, 1.42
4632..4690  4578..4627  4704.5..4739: -1.5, 1.59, 1.55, 1.43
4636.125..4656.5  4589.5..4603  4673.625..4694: 0.5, 1.53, 1.5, 1.54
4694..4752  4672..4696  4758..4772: 2.7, 1.54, 1.42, 1.42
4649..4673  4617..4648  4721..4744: -0.5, 1.59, 1.57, 1.41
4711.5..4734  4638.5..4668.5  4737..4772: 0.4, 1.51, 1.42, 1.41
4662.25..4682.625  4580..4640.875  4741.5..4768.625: -1.4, 1.59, 1.62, 1.42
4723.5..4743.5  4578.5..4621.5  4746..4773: 0.5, 1.57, 1.42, 1.43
